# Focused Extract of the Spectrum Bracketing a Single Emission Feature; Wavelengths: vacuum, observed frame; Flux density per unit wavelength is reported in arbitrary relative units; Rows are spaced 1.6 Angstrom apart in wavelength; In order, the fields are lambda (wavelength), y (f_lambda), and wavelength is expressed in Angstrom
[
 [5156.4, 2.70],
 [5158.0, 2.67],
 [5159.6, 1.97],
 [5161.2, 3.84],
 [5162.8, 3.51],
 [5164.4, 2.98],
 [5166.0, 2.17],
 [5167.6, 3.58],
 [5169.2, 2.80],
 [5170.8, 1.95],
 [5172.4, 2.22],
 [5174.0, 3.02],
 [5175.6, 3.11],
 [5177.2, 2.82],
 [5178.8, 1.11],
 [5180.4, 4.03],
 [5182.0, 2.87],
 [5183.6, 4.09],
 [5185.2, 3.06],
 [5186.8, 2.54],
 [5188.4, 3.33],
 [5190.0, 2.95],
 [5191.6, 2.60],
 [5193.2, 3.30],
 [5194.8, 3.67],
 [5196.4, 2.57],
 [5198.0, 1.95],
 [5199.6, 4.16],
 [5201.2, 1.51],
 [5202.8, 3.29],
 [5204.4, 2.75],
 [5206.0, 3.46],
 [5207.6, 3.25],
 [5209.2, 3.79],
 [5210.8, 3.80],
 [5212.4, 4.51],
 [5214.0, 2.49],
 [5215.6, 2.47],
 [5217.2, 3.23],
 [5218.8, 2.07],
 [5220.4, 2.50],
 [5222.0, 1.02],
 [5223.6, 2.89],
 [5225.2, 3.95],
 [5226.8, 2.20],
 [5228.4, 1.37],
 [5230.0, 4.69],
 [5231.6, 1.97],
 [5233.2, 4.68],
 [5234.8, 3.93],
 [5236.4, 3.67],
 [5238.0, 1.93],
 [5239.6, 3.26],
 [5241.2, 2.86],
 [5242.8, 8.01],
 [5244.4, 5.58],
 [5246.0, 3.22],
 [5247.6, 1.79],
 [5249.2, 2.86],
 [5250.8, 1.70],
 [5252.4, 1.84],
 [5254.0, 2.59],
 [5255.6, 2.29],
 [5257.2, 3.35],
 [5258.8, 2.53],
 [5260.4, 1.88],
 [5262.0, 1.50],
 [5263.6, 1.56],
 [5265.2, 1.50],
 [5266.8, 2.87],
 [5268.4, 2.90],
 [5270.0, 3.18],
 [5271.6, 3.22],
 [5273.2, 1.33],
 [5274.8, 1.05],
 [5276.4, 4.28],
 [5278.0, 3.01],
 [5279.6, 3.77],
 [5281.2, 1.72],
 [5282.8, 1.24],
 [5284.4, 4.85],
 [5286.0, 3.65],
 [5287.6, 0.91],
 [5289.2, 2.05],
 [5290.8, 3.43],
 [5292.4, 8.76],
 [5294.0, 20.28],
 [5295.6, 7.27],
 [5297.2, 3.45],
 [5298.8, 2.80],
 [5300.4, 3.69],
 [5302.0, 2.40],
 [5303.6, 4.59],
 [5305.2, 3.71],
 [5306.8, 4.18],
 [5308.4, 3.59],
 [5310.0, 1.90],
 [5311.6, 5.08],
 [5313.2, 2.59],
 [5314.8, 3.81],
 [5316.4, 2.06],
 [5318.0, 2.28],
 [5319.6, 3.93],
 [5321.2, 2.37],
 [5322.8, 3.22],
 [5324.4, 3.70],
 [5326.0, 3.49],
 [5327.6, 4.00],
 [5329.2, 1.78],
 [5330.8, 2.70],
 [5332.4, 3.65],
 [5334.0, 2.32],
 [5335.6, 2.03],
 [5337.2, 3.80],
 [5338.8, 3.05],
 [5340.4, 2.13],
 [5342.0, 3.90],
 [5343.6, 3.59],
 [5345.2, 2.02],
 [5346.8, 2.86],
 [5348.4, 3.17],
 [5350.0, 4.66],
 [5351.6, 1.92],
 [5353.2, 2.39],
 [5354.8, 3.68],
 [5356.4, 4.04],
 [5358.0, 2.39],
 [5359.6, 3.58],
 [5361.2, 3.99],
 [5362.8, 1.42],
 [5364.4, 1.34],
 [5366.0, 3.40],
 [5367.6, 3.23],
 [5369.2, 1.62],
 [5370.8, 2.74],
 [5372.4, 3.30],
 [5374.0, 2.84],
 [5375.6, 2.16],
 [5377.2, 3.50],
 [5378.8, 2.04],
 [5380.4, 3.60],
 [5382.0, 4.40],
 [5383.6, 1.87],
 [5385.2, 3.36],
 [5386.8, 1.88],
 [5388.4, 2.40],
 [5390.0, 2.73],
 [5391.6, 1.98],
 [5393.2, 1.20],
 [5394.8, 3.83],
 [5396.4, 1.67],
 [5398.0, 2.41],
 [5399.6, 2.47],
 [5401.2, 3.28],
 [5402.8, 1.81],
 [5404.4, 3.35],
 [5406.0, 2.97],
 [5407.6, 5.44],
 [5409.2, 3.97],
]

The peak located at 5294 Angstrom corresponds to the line [O III] 5007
